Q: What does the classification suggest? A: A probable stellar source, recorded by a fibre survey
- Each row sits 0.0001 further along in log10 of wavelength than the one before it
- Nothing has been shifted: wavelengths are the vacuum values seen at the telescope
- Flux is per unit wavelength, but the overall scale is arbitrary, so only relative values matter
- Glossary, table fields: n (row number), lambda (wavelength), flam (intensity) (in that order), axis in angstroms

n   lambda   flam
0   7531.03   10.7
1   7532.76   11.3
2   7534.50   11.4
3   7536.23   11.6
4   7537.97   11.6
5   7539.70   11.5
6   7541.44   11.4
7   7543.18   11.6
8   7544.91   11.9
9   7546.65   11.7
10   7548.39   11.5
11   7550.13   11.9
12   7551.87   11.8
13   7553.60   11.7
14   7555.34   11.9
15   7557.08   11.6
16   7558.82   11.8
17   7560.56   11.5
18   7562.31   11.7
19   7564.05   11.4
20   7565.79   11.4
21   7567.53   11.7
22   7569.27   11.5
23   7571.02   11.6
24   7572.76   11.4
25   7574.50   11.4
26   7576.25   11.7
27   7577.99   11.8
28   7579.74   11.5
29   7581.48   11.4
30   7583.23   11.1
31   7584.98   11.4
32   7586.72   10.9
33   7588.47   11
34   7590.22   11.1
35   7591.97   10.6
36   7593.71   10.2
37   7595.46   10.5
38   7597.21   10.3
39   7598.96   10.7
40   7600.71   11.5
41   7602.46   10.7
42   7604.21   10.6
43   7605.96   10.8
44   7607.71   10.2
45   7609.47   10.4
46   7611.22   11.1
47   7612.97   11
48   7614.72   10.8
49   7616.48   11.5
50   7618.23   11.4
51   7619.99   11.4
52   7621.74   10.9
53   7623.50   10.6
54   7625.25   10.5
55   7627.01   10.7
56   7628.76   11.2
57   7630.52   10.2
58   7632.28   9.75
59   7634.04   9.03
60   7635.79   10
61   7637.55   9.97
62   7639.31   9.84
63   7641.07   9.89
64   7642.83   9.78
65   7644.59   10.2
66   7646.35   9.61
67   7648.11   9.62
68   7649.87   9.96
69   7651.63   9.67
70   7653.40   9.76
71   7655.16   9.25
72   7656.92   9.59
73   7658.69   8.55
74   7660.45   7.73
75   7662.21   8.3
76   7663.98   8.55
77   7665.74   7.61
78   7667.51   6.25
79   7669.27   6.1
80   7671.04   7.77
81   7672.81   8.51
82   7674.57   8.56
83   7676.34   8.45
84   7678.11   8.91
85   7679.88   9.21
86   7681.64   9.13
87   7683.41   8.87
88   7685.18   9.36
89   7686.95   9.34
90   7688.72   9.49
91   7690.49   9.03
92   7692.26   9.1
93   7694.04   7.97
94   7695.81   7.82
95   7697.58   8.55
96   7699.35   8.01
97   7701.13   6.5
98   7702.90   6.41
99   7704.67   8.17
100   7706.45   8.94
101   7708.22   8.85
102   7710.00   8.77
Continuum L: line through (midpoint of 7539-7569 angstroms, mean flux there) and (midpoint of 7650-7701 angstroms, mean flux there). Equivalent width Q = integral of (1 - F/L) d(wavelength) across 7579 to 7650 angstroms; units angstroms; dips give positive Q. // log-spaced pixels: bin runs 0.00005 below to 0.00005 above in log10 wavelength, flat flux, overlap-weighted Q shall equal -3.5 angstroms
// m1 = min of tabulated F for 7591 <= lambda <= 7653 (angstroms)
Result 9.03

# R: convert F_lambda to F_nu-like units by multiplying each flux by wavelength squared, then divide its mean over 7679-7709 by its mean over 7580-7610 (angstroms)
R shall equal 0.81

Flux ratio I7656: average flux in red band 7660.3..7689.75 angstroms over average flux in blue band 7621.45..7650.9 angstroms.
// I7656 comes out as 0.8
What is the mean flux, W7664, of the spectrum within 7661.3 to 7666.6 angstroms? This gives 8.16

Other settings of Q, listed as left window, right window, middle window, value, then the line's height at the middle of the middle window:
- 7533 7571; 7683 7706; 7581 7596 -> -0.2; 10.8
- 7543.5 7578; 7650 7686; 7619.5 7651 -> -2.2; 9.48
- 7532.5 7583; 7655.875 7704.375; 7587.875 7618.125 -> -1.2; 10.4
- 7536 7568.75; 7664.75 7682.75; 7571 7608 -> -1.6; 10.5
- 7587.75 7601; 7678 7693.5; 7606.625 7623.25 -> -1.0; 10.4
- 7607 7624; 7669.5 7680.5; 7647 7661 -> 0.0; 9.3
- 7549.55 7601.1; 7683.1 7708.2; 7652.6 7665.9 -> 0.8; 9.29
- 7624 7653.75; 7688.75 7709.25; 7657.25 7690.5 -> 1.9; 8.94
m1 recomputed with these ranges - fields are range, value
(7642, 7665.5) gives 7.73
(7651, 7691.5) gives 6.1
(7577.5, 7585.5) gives 11.1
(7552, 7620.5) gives 10.2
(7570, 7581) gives 11.4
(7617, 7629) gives 10.5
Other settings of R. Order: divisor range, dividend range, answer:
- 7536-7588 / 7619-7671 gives 0.83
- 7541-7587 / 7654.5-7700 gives 0.75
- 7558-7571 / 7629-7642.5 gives 0.87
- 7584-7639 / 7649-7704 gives 0.81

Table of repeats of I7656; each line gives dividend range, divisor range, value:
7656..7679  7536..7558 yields 0.69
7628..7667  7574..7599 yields 0.85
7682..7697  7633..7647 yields 0.91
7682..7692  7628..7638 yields 0.92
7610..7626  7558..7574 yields 0.95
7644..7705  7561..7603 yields 0.77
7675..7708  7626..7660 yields 0.87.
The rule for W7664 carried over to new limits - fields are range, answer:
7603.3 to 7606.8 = 10.7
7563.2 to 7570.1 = 11.5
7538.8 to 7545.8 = 11.6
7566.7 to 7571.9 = 11.6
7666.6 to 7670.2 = 6.2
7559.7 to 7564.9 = 11.5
